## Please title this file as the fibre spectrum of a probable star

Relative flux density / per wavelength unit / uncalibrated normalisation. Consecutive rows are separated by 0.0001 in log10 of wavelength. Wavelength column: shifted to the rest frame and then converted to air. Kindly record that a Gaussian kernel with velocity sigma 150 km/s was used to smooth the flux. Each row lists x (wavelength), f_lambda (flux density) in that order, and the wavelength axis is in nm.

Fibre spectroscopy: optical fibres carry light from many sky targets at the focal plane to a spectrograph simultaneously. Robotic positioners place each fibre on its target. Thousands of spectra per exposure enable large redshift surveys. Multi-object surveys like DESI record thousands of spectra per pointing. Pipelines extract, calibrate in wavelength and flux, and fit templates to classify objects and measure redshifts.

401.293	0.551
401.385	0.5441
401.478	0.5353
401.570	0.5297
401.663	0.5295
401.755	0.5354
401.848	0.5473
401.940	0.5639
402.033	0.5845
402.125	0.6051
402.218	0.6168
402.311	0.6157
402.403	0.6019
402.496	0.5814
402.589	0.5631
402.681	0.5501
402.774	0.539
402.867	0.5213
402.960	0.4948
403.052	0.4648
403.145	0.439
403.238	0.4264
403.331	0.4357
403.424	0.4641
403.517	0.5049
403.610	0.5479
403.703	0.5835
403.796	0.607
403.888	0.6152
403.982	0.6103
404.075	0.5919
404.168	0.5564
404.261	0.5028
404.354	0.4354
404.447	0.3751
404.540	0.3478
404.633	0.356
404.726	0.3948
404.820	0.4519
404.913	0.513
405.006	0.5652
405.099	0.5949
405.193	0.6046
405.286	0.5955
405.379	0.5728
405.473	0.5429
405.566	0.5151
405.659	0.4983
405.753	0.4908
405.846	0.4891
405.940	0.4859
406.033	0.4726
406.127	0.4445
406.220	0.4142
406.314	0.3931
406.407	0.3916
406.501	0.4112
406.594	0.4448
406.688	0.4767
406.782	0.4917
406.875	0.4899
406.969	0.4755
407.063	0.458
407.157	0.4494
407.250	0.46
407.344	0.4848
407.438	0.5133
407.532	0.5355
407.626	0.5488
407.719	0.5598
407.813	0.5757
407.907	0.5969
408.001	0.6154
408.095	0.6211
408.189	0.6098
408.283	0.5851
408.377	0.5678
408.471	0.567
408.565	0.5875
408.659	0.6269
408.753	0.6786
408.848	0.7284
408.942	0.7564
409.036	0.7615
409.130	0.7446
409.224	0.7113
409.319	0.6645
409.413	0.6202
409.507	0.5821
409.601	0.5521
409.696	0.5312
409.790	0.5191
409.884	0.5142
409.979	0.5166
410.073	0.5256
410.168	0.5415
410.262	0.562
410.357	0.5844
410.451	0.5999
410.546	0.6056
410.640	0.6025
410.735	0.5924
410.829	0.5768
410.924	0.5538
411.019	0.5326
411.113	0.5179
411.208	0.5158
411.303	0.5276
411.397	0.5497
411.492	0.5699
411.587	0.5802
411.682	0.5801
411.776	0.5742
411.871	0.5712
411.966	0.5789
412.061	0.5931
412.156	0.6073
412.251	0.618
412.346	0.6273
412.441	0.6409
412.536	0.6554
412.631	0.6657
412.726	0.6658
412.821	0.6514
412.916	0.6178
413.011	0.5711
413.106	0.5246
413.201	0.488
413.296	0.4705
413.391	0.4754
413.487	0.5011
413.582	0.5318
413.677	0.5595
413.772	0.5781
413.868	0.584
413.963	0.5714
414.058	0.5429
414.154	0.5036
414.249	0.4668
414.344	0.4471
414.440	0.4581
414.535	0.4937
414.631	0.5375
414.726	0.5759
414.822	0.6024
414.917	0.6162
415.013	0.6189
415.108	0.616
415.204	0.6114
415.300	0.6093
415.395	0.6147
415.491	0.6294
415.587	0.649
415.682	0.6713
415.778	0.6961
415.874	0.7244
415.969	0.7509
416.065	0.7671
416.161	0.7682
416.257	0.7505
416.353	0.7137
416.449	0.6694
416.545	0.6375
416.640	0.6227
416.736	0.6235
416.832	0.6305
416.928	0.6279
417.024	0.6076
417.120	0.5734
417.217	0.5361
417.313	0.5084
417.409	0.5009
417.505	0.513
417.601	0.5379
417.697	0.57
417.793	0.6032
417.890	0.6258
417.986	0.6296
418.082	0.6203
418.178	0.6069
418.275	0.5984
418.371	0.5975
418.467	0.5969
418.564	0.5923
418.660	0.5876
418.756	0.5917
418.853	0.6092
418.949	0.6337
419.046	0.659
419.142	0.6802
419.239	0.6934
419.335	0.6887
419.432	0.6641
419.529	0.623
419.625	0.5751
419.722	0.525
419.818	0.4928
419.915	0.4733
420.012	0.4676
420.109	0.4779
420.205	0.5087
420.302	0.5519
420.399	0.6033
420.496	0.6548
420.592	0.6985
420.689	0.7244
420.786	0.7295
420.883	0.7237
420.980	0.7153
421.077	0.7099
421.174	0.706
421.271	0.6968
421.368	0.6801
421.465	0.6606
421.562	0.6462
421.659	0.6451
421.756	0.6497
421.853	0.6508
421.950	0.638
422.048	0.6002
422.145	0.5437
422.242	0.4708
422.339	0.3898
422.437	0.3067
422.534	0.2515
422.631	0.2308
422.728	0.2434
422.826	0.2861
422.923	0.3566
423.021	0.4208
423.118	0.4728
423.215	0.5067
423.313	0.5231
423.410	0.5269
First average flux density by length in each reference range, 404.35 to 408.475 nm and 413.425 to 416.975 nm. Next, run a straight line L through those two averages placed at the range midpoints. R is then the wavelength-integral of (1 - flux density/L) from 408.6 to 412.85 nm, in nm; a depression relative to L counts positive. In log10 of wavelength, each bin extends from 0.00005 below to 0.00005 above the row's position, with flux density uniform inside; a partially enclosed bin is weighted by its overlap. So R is -0.37 nm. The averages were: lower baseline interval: 0.5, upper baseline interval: 0.61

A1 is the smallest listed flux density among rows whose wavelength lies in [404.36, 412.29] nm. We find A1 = 0.3478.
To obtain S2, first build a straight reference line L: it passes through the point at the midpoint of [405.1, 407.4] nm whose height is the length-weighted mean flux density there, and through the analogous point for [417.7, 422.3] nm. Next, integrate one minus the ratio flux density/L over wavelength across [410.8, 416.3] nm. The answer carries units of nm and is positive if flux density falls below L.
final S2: -0.33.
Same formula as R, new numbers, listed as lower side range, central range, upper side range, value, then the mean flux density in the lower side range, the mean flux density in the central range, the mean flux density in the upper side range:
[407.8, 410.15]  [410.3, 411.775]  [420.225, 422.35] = 0.13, 0.614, 0.566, 0.643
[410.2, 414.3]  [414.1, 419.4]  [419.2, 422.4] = -0.18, 0.569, 0.612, 0.613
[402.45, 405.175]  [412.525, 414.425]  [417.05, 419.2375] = 0.05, 0.506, 0.55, 0.592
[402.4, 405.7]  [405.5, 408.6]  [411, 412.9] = 0.22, 0.515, 0.507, 0.593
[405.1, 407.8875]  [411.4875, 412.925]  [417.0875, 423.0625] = -0.24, 0.495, 0.613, 0.57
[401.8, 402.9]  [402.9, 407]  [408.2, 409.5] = 0.79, 0.575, 0.491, 0.658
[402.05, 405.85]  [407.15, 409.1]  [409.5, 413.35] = -0.16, 0.522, 0.596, 0.572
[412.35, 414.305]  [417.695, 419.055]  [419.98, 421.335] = 0.02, 0.564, 0.608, 0.643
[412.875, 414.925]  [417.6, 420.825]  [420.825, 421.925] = 0.17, 0.531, 0.603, 0.68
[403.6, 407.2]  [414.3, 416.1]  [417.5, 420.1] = -0.15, 0.493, 0.615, 0.594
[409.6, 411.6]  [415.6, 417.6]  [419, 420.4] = -0.26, 0.553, 0.642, 0.578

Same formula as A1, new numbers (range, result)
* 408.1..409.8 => 0.5191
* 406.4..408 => 0.3916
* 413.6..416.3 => 0.4471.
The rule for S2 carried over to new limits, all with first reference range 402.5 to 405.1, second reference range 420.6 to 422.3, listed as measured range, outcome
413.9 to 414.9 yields 0.12 nm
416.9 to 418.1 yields 0.10 nm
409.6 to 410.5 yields 0.02 nm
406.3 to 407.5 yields 0.16 nm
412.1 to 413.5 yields -0.02 nm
